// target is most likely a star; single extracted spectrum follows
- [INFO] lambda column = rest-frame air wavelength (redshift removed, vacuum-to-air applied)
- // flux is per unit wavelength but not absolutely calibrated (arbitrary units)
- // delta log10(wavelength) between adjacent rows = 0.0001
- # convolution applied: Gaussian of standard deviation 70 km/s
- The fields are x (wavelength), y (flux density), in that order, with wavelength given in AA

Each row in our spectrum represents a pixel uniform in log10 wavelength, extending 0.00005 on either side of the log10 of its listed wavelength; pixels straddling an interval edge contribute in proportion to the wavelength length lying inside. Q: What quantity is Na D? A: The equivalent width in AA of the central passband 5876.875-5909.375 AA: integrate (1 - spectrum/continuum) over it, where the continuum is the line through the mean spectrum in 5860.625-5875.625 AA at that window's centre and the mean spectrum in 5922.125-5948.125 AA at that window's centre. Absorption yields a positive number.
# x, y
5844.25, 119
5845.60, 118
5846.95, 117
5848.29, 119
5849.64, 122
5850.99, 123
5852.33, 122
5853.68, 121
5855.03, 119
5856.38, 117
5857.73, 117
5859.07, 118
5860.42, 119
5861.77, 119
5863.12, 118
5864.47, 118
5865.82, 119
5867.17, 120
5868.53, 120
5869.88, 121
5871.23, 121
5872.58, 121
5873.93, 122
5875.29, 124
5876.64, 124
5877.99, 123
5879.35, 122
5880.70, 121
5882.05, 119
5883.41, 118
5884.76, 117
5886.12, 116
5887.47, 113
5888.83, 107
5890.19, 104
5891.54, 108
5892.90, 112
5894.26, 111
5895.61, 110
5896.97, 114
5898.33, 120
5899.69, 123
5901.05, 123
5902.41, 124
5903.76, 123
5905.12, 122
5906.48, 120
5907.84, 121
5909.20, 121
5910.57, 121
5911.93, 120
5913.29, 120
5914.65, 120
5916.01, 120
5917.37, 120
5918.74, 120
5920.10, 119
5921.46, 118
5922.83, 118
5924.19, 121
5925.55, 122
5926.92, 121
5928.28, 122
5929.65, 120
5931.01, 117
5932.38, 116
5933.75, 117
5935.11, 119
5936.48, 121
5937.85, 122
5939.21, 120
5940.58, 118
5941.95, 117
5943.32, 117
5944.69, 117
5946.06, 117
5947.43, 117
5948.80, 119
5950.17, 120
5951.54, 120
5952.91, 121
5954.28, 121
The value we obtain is 0.7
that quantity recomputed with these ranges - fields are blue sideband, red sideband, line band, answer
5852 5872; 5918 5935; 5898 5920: -0.3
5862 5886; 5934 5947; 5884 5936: 0.6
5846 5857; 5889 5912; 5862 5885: -0.4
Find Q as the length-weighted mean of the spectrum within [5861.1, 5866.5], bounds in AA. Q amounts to 119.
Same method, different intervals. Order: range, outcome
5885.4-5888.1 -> 115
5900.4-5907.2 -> 123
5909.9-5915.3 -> 120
